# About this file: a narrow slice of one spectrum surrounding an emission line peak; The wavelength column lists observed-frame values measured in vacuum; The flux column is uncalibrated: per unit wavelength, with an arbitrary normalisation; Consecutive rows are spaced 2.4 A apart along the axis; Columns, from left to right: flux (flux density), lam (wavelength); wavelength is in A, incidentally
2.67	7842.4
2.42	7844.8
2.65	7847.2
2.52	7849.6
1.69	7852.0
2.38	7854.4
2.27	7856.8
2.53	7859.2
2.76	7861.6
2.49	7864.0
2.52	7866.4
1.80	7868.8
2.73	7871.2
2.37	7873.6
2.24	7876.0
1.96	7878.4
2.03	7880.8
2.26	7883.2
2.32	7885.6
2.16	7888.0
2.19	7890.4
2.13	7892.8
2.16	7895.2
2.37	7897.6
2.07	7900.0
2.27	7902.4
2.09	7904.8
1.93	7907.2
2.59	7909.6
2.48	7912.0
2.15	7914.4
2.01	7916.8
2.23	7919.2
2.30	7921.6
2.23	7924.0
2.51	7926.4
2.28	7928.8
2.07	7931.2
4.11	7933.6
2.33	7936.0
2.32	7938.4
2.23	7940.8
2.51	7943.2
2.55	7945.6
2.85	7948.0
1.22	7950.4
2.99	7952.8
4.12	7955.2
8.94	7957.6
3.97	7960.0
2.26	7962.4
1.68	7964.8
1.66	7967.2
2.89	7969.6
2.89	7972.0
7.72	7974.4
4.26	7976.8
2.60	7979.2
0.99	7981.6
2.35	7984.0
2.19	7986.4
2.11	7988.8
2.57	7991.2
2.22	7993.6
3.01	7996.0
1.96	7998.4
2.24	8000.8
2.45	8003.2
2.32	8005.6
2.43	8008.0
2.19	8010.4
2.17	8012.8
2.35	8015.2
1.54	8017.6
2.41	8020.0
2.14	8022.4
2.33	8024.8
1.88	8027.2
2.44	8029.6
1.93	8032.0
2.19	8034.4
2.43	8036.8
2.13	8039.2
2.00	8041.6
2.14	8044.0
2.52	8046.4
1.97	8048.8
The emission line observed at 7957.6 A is [S II] 6716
